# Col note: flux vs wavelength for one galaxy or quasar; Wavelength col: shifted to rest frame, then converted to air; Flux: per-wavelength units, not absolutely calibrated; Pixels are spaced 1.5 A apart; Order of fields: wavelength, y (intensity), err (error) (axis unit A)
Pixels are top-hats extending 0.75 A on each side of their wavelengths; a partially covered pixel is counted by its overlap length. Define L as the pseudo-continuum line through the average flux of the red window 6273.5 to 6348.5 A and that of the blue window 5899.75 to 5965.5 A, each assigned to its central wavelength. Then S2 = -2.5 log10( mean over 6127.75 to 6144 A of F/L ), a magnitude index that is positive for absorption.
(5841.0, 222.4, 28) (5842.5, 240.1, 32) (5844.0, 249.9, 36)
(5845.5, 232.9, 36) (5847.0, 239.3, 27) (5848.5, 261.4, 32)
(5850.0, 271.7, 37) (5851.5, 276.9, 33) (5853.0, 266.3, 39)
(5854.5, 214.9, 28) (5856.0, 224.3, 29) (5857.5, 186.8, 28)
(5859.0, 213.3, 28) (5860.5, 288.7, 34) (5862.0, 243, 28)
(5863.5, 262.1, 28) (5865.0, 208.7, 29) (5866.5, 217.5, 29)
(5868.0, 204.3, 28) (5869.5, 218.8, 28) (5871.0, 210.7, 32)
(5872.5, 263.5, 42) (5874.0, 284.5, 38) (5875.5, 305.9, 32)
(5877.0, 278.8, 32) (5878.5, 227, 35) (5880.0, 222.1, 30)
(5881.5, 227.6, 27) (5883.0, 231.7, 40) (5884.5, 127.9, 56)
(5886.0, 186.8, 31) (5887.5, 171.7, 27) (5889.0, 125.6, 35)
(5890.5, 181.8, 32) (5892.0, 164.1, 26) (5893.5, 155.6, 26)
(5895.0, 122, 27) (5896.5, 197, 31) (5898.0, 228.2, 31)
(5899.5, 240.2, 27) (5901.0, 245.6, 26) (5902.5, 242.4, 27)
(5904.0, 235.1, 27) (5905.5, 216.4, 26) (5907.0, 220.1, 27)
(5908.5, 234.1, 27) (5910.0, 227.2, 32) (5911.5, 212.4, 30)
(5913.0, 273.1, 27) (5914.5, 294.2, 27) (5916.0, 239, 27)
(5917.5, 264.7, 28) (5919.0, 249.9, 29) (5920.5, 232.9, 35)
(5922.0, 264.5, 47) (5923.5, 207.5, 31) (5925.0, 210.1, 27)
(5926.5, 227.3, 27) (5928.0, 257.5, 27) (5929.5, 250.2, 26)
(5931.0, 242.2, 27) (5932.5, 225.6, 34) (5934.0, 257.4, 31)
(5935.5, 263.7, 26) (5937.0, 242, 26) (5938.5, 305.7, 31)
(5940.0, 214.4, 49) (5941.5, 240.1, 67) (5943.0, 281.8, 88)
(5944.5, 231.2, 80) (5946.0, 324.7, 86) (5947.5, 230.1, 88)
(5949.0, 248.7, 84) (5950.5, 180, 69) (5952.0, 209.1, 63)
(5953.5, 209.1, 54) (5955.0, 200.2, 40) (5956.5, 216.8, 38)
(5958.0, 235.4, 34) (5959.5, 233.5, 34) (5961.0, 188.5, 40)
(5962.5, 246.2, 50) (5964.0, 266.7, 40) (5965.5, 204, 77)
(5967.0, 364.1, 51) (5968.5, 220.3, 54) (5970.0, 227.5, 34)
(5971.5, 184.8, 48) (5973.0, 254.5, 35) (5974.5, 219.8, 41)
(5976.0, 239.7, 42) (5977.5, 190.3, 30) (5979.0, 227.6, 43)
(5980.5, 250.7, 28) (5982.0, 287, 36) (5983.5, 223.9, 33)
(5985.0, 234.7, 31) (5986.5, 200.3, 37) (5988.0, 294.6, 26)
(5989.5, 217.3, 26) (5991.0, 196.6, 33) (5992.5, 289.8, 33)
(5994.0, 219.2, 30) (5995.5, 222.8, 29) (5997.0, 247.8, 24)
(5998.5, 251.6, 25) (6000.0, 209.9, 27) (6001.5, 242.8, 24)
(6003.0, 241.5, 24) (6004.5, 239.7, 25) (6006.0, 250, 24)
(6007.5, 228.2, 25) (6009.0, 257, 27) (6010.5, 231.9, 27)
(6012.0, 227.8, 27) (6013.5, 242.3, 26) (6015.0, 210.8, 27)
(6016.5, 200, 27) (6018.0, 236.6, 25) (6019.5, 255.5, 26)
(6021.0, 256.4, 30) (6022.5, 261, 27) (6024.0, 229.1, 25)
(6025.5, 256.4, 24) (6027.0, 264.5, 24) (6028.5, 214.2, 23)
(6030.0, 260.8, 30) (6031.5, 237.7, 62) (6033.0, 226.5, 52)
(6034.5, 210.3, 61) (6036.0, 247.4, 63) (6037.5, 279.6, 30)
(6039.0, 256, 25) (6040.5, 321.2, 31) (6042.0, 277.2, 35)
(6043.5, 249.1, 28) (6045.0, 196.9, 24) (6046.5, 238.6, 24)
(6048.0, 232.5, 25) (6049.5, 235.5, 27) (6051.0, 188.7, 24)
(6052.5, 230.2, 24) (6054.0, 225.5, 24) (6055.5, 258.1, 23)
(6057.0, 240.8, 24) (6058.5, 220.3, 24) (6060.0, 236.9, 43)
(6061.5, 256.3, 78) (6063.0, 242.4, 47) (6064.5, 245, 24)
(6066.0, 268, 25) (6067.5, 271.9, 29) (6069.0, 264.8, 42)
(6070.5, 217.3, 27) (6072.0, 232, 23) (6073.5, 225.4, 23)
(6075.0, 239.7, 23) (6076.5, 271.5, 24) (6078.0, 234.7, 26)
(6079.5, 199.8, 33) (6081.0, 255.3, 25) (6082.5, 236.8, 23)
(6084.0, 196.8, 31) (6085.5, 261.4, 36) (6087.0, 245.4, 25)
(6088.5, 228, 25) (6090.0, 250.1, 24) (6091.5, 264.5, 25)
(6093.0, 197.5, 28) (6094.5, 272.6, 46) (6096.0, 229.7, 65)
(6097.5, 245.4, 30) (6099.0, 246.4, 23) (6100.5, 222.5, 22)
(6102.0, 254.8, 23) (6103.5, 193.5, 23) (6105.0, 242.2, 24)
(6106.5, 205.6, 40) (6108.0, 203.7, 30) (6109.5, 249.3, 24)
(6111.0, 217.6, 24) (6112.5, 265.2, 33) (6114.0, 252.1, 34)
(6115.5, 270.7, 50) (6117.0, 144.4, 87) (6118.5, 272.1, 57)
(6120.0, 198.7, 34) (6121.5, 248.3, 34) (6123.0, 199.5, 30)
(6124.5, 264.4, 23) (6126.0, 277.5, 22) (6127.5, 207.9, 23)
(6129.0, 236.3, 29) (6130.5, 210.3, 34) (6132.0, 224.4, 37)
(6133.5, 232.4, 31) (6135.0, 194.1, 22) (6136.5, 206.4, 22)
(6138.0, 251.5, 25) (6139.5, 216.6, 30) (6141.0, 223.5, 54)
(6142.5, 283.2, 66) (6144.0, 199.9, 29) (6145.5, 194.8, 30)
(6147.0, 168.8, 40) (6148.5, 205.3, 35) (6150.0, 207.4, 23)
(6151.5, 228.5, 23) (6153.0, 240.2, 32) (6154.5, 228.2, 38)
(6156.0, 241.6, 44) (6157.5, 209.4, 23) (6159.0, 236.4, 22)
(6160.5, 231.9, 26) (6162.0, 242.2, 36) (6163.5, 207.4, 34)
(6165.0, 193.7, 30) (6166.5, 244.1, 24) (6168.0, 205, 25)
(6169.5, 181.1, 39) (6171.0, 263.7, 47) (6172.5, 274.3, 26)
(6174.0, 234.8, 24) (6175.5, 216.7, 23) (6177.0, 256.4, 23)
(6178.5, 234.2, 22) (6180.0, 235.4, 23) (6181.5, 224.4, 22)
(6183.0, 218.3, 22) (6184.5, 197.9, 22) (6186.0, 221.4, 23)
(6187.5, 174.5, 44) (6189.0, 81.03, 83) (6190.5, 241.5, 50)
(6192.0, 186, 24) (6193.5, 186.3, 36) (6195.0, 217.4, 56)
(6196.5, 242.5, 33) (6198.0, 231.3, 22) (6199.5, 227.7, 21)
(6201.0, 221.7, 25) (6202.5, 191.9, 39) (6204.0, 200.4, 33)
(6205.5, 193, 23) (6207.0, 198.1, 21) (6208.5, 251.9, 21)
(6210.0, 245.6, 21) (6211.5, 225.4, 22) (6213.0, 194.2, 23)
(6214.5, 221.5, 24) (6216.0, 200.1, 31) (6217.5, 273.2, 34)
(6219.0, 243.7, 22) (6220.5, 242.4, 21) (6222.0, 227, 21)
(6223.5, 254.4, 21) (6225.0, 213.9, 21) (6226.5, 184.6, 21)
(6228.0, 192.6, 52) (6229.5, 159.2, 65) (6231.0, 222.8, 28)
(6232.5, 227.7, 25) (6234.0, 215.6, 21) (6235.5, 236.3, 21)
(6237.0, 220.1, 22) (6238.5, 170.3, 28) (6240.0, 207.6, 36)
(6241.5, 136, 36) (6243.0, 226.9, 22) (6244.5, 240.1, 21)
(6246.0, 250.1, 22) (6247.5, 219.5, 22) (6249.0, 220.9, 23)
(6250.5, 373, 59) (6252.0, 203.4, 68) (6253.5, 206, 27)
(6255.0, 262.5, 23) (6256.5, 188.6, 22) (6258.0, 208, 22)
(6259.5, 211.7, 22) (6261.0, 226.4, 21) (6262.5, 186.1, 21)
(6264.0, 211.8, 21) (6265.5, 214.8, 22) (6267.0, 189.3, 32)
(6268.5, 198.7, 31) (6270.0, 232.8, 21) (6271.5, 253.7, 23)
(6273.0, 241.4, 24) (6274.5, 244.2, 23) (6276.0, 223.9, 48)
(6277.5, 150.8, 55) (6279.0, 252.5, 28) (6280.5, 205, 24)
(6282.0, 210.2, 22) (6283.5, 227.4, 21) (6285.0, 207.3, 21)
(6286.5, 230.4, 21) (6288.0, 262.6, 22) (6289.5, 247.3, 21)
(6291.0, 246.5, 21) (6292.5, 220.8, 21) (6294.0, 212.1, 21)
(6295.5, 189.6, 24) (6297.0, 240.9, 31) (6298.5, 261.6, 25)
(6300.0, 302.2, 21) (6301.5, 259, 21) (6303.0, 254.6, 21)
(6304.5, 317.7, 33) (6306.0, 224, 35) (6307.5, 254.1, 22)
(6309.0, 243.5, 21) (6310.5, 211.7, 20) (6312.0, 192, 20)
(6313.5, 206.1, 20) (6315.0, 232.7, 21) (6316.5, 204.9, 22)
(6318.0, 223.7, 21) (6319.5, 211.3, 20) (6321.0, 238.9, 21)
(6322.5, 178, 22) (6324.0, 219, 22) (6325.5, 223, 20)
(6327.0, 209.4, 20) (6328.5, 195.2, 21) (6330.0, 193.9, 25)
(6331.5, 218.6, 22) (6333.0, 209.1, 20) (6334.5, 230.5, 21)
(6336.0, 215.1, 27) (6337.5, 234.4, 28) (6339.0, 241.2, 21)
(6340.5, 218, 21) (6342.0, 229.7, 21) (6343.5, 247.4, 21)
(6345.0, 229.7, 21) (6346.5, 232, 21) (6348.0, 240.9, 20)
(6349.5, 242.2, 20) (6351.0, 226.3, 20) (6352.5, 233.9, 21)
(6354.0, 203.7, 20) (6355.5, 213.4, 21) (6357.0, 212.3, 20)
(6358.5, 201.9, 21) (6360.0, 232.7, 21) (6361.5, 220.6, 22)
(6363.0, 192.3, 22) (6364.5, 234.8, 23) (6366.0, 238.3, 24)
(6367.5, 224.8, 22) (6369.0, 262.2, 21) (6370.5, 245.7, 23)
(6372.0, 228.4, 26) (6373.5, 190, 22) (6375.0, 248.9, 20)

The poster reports 0.033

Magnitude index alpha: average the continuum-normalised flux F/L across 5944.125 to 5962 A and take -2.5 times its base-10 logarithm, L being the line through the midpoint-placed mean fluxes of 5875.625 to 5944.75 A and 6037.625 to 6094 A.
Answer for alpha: 0.024 mag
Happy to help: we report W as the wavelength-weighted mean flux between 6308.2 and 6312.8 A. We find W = 216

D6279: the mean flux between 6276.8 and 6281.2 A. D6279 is 203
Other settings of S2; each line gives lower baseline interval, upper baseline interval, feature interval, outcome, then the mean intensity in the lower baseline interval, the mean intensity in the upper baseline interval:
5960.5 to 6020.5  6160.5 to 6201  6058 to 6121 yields -0.05 mag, 236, 217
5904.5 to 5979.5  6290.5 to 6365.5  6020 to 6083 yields -0.04 mag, 238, 227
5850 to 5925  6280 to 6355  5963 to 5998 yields -0.06 mag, 226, 228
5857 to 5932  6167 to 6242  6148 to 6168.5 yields -0.03 mag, 225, 215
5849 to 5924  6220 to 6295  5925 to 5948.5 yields -0.12 mag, 226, 220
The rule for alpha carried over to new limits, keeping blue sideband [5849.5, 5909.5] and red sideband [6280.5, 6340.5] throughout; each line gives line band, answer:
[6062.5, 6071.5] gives -0.13 mag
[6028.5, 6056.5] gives -0.09 mag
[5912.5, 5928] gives -0.12 mag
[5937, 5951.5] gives -0.13 mag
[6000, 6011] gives -0.08 mag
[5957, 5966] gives -0.03 mag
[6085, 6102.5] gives -0.09 mag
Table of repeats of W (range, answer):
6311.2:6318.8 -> 212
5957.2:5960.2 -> 234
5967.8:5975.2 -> 221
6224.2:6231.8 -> 195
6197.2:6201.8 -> 227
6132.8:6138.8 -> 221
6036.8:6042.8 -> 283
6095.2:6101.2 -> 236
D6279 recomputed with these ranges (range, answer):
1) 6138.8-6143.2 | 241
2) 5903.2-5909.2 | 226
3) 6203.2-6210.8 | 218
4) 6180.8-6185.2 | 214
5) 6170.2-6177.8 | 249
